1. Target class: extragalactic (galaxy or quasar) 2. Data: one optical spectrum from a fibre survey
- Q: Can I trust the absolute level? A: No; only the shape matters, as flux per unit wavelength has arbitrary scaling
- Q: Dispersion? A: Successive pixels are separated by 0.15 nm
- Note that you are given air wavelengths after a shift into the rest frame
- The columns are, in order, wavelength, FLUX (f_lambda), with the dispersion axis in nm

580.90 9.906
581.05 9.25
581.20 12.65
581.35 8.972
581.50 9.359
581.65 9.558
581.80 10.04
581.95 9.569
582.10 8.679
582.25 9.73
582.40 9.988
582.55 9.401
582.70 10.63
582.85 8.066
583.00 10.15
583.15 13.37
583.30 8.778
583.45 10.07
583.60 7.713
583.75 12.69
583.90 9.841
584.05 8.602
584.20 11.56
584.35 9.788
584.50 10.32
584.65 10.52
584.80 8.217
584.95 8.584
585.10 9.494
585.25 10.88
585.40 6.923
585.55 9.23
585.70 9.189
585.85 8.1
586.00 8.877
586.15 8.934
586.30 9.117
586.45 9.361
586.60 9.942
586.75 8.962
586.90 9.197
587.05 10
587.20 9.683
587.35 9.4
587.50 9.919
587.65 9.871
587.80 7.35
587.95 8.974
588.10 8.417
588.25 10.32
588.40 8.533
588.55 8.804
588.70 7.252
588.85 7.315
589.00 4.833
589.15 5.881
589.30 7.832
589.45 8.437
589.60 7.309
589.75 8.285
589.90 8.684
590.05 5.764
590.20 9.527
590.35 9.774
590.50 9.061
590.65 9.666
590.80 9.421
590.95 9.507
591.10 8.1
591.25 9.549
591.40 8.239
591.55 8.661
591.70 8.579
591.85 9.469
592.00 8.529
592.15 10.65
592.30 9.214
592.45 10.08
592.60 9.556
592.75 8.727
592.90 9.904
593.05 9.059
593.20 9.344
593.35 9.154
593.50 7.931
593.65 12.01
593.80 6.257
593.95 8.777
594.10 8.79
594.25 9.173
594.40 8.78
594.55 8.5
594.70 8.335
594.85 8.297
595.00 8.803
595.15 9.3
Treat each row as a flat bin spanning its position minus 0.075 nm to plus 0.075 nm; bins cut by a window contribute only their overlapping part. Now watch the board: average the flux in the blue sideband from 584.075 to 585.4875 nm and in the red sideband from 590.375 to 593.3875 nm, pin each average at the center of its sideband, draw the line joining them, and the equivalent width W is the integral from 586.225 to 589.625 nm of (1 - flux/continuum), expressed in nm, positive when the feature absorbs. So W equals 0.30 nm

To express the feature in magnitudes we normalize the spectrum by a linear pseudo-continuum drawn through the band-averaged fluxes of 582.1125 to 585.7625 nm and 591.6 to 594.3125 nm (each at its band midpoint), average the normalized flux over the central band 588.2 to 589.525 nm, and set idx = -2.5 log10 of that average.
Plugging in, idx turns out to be 0.23 mag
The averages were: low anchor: 9.72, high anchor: 9.17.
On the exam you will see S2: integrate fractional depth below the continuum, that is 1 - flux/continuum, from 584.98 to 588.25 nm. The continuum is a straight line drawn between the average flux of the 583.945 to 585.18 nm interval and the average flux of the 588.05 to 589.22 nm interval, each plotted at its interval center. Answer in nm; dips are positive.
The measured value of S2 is -0.20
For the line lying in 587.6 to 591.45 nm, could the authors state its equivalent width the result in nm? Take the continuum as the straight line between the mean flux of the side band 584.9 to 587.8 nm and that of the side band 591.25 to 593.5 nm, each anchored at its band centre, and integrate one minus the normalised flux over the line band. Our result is 0.365 nm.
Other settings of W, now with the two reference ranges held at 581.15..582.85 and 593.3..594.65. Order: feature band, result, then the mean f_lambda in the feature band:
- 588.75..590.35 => 0.289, 7.5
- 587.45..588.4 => 0.021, 9.07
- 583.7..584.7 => -0.088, 10.4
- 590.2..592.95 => -0.082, 9.26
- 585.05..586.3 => 0.067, 8.95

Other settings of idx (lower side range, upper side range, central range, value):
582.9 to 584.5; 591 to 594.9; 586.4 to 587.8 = 0.03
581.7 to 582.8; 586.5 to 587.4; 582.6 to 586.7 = 0.00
